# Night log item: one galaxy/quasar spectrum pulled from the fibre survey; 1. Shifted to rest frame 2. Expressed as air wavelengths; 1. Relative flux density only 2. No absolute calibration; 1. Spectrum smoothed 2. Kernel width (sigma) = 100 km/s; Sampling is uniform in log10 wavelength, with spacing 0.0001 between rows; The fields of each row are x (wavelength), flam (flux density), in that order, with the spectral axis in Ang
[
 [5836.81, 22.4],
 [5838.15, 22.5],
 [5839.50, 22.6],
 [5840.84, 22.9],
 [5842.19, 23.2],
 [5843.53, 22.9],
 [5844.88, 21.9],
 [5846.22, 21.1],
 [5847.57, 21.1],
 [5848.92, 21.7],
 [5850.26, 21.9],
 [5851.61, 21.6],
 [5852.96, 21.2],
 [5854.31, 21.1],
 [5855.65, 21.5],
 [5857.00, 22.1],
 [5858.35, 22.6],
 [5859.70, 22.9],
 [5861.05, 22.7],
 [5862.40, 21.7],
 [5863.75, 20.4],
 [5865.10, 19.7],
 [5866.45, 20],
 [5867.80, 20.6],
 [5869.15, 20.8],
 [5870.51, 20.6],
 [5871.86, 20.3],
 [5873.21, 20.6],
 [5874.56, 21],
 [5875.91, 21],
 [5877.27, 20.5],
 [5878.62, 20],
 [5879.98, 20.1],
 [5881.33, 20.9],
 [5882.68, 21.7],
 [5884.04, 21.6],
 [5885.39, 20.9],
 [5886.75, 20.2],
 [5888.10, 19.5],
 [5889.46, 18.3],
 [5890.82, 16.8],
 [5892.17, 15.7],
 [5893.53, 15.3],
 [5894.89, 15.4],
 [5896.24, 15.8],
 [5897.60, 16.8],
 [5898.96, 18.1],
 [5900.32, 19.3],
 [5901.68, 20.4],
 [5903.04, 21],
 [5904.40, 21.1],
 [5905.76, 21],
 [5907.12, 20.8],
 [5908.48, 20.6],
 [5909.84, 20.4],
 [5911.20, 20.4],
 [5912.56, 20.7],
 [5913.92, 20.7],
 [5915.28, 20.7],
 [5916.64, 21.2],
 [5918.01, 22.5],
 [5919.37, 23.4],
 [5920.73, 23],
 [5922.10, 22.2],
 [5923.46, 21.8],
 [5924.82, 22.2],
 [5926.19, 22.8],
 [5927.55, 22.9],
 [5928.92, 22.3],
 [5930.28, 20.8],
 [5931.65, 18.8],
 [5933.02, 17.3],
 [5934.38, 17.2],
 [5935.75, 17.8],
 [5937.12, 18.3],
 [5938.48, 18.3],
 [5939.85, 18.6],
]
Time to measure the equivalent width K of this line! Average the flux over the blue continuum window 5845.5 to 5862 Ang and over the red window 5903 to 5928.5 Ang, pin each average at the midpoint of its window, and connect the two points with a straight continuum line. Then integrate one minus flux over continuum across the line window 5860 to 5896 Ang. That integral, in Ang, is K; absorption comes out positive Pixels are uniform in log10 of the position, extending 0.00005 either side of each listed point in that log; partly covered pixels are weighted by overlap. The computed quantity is 3.1 Ang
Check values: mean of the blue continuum 21.8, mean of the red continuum 21.6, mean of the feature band 19.8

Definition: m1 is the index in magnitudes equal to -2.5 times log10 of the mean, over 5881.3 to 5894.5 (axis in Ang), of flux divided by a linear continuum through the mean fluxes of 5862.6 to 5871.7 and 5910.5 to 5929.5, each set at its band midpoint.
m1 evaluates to 0.11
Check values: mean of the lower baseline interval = 20.4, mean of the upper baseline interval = 21.9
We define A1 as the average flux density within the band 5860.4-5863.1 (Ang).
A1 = 22.2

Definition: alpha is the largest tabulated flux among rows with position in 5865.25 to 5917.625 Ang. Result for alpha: 21.7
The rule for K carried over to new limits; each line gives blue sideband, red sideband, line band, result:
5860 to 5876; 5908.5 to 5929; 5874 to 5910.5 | 3.2 Ang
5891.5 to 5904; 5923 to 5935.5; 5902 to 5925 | -2.8 Ang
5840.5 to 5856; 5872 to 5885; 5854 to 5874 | 0.1 Ang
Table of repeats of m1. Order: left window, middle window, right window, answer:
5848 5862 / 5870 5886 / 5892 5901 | -0.098 mag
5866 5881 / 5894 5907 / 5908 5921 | 0.124 mag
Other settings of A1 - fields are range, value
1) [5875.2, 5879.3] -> 20.5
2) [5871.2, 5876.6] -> 20.7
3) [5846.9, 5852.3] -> 21.6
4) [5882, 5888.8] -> 20.8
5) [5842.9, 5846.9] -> 21.9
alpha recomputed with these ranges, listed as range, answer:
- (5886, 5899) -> 20.2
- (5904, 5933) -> 23.4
